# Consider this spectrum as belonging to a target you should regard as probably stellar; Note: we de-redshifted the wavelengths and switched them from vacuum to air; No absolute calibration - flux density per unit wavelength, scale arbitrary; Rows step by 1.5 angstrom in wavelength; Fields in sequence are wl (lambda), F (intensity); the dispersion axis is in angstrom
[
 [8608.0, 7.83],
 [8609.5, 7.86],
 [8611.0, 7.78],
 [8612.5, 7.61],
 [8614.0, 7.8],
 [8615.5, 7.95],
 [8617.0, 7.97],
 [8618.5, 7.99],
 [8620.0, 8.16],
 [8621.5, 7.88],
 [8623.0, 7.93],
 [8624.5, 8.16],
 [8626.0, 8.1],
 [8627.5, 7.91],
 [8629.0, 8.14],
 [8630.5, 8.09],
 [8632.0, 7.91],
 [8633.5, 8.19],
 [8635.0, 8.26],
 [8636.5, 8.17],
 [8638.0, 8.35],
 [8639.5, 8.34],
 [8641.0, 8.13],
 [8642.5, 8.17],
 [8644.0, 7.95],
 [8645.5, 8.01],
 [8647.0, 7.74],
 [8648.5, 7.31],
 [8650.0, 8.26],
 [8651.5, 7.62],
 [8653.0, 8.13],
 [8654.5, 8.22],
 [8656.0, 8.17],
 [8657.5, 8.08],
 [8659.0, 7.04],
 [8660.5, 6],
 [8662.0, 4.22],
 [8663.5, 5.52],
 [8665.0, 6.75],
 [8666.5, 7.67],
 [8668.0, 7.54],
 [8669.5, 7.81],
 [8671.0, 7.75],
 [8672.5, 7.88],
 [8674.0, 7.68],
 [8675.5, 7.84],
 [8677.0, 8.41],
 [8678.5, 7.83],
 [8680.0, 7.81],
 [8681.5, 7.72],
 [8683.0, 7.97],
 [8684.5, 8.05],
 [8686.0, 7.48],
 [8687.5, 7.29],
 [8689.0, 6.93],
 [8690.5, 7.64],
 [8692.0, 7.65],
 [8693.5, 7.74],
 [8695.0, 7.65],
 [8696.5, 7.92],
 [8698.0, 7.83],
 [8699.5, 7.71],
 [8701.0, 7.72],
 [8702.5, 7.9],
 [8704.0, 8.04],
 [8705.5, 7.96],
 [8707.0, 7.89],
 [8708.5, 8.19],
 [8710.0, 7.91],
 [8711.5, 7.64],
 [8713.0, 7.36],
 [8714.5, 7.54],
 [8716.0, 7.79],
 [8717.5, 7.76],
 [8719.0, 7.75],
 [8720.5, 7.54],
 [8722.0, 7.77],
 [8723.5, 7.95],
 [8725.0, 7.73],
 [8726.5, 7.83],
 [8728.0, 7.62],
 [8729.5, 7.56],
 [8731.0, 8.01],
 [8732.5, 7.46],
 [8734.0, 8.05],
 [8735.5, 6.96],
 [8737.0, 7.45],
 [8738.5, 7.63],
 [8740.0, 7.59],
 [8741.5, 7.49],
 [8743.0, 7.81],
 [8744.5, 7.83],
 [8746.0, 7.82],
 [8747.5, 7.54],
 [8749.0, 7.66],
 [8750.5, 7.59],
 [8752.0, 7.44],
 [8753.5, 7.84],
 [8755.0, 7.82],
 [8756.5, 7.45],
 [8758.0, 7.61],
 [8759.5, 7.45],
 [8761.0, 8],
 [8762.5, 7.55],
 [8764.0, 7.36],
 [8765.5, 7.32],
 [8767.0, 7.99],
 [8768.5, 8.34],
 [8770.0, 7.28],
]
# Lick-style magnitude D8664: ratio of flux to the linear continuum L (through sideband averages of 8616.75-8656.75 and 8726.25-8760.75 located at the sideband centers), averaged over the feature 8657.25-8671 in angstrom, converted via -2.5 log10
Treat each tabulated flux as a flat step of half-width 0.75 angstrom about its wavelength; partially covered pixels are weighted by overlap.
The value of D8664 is 0.18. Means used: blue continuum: 8.05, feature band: 6.74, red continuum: 7.63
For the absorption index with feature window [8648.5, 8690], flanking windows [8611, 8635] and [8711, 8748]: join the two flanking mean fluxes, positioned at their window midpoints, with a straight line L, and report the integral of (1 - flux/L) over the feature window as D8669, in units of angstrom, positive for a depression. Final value 2.0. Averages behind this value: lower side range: 7.99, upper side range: 7.66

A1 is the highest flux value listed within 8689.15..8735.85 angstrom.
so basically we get 8.19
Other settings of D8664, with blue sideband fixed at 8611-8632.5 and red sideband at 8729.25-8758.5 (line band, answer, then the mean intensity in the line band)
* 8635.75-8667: 0.05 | 7.52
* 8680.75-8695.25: 0.02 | 7.61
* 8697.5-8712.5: -0.02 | 7.87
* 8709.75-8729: 0.00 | 7.7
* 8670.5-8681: -0.01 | 7.89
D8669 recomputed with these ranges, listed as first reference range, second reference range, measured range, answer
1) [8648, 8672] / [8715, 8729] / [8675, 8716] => -1.2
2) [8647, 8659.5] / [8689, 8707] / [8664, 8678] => 0.3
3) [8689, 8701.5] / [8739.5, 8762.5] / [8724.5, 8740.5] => 0.1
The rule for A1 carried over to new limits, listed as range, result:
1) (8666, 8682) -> 8.41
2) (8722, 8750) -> 8.05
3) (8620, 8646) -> 8.35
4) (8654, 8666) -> 8.22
